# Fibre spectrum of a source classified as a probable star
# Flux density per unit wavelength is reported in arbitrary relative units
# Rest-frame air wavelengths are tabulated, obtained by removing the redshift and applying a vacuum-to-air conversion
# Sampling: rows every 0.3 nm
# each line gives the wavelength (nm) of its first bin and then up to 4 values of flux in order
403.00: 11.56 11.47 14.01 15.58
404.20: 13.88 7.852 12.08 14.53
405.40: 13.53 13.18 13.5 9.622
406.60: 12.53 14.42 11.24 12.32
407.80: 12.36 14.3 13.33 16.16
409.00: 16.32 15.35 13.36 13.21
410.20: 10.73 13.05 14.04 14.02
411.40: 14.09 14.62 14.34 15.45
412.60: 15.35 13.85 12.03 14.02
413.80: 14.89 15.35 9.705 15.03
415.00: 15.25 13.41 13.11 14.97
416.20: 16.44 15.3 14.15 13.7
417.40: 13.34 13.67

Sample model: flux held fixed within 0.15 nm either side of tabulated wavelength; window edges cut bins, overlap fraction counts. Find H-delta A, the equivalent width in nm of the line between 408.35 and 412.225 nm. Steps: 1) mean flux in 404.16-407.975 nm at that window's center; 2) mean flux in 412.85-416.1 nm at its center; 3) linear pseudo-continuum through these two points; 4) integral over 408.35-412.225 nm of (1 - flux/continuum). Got -0.30 nm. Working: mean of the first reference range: 12.4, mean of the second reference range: 13.8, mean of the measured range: 14.1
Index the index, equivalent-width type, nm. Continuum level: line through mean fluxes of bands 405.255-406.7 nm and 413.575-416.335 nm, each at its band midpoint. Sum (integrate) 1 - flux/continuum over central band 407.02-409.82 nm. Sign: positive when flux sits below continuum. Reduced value -0.19 nm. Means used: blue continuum 12.5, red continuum 14.2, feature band 13.8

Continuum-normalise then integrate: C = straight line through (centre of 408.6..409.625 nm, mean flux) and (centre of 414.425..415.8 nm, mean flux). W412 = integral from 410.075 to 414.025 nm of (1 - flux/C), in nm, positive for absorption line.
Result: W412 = 0.20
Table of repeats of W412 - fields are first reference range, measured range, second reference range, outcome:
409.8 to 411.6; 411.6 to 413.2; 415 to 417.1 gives -0.10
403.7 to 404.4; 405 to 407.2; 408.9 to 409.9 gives 0.23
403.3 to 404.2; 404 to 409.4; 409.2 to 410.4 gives 0.17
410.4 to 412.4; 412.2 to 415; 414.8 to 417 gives 0.08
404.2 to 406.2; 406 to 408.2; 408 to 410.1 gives 0.17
